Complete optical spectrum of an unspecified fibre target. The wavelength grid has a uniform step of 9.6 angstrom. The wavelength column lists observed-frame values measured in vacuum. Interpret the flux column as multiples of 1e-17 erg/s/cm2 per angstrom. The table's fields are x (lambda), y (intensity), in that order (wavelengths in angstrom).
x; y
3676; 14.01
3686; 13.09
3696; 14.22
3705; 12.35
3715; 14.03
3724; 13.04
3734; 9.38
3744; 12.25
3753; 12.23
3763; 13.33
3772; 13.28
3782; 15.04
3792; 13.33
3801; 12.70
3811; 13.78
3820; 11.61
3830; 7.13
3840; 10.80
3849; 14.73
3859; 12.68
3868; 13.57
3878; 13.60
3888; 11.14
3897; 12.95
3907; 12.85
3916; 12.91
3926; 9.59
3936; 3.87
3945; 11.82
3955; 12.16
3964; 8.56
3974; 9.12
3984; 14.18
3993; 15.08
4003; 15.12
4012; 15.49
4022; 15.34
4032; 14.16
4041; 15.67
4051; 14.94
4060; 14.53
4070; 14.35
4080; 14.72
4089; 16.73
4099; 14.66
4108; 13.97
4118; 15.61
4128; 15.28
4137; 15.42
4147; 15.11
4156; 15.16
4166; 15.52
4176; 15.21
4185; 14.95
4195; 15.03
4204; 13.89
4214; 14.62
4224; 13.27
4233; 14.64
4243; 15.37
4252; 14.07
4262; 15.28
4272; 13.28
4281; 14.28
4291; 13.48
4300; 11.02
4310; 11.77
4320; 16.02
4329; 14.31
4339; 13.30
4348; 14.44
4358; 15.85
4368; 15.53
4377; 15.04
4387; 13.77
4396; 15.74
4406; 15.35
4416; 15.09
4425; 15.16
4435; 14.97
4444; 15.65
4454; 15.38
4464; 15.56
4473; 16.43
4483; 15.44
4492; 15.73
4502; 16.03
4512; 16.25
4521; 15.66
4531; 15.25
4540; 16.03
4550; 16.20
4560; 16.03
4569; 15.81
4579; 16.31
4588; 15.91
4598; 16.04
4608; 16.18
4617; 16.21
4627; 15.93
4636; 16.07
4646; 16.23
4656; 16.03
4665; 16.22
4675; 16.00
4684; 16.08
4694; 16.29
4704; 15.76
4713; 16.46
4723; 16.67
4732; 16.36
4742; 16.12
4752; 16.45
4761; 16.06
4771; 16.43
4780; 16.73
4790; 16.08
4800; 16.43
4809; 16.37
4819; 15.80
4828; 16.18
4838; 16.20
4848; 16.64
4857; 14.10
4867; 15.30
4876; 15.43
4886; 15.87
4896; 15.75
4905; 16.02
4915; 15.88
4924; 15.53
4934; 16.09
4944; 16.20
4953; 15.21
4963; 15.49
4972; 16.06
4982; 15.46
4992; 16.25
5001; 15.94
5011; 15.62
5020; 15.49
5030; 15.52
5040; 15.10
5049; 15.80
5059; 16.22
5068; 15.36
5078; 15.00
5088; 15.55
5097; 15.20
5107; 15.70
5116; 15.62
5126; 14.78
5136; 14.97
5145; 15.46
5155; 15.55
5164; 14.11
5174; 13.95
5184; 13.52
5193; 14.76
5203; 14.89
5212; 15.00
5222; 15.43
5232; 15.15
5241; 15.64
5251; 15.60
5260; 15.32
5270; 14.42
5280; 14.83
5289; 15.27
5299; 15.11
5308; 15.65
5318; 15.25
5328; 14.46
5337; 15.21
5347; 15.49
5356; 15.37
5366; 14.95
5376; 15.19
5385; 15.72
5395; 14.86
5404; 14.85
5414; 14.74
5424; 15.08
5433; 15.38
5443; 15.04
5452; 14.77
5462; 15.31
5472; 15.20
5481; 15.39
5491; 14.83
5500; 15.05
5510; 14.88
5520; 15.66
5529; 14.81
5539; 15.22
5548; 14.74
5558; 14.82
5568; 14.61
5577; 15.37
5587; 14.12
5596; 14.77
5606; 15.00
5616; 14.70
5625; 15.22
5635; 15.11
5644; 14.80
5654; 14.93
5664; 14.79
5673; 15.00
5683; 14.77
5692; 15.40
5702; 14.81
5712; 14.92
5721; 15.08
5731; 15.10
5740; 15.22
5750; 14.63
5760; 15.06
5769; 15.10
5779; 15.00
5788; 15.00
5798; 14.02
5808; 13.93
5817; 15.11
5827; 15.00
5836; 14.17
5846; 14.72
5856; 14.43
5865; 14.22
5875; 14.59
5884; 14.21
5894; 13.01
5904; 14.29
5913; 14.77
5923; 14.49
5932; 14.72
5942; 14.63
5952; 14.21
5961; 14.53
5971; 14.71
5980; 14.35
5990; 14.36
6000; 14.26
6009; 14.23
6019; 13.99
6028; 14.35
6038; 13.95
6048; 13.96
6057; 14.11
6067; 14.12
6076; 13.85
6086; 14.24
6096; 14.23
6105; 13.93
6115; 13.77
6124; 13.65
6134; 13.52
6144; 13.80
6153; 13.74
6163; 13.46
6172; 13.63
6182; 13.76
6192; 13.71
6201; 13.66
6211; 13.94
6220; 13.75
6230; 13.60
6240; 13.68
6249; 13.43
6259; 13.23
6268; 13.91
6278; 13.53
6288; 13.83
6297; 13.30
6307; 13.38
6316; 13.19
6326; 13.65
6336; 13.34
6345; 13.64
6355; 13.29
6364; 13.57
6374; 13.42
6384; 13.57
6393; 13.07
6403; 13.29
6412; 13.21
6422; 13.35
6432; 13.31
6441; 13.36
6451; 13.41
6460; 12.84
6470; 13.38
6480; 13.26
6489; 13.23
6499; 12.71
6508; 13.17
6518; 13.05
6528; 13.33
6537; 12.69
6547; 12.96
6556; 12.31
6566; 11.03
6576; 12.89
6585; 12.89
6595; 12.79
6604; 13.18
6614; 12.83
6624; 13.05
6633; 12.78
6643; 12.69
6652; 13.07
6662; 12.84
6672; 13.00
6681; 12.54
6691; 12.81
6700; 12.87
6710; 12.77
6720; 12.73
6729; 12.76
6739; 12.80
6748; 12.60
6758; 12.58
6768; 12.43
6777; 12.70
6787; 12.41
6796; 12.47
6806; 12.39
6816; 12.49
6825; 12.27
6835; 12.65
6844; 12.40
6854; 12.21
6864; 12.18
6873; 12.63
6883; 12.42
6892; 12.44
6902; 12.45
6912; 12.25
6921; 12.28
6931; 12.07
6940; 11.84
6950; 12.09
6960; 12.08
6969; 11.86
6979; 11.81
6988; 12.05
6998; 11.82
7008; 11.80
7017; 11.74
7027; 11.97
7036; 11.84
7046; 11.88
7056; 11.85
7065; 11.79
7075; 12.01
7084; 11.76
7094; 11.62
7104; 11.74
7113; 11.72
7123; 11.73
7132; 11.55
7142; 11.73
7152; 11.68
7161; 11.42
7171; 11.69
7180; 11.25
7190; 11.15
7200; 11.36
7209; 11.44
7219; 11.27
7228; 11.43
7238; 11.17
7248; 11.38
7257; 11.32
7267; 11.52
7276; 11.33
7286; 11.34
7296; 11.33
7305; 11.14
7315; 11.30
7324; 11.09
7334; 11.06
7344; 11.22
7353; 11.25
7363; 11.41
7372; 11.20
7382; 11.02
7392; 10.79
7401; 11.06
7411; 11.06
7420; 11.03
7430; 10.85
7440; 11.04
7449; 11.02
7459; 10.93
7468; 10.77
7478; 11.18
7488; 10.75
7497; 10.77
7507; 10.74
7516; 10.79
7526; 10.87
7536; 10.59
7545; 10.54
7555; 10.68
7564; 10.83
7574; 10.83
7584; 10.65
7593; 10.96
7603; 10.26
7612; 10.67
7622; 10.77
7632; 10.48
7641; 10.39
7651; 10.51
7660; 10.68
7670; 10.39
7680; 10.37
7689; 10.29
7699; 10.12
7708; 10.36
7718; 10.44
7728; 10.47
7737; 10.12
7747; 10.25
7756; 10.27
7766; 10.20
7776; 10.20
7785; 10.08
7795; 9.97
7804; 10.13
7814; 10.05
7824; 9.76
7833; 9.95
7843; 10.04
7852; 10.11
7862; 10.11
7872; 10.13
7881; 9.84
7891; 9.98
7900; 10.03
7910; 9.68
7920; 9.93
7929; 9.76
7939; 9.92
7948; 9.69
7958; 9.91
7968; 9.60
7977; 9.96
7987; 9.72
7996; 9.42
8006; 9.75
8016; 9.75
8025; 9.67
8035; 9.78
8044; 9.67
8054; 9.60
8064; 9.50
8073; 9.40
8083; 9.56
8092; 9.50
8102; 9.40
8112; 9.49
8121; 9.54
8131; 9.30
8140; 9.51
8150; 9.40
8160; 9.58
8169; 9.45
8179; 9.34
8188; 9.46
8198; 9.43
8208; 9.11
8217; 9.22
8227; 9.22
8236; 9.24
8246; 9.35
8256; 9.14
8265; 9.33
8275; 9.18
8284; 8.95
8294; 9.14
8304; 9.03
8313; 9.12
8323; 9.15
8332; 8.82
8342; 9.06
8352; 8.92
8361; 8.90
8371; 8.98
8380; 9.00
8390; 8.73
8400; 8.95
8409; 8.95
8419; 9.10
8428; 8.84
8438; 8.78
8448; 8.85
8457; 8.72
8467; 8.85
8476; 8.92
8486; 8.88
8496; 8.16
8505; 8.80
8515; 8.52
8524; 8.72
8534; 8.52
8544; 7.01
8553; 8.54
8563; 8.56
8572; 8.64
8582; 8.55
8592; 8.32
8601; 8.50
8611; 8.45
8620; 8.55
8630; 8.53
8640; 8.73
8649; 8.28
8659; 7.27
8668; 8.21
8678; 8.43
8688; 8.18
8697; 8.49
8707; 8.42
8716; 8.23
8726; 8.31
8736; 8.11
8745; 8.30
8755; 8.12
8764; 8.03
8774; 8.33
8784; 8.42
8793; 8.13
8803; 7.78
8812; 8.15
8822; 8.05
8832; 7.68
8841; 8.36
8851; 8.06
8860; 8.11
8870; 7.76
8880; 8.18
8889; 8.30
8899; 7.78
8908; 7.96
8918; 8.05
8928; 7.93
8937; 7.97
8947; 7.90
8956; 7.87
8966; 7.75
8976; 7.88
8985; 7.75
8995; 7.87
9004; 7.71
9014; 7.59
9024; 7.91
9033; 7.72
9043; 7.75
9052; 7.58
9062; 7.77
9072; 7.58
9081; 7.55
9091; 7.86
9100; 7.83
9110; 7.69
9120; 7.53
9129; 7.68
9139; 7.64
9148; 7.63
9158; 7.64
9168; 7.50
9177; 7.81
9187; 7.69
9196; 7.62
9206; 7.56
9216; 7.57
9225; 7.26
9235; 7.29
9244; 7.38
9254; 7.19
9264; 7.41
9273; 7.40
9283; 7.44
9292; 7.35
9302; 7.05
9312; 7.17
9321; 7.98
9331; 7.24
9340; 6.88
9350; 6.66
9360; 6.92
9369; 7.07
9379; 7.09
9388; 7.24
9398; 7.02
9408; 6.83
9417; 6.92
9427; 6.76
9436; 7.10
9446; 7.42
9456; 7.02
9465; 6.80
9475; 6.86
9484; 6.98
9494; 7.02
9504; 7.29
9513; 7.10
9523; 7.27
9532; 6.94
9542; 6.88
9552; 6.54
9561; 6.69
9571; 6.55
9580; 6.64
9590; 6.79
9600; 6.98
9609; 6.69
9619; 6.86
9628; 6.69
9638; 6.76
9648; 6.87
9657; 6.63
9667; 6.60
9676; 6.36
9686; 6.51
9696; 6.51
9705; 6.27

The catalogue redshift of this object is 0.00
